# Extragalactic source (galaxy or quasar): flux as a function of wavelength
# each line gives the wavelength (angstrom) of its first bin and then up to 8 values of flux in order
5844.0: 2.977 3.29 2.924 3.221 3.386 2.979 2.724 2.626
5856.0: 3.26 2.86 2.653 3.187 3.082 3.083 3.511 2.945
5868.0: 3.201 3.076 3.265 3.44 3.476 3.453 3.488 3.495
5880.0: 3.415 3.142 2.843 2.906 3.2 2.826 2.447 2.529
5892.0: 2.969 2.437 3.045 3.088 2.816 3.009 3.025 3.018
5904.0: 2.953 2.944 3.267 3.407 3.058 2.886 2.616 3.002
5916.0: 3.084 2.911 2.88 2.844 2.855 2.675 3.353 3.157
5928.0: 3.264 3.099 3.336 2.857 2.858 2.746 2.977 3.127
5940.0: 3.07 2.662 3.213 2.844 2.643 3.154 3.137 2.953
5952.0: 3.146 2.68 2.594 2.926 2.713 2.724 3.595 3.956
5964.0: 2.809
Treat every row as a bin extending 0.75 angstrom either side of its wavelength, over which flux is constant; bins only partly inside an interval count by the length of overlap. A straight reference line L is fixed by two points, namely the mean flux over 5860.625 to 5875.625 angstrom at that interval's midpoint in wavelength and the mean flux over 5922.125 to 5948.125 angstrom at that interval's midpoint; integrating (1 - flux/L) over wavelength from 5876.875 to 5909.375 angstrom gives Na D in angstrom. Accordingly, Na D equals 1.52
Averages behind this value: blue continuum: 3.24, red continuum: 3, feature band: 3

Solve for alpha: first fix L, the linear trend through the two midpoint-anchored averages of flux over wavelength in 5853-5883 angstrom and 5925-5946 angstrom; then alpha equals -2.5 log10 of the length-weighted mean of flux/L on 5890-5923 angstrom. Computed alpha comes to 0.051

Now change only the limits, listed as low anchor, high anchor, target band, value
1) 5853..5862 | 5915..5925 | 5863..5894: -0.07 mag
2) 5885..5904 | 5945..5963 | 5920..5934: -0.04 mag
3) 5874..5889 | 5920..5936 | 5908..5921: 0.04 mag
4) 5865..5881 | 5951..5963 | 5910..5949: 0.05 mag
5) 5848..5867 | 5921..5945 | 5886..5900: 0.08 mag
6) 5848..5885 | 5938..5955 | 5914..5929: 0.00 mag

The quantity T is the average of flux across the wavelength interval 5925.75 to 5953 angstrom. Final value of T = 3.01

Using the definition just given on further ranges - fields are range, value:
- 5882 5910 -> 2.93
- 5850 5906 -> 3.04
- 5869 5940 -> 3.03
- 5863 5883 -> 3.29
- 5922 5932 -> 3.12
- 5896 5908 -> 3.02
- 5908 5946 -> 2.98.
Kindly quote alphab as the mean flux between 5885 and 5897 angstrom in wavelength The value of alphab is 2.81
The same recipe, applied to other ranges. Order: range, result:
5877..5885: 3.2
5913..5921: 2.92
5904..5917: 3.03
